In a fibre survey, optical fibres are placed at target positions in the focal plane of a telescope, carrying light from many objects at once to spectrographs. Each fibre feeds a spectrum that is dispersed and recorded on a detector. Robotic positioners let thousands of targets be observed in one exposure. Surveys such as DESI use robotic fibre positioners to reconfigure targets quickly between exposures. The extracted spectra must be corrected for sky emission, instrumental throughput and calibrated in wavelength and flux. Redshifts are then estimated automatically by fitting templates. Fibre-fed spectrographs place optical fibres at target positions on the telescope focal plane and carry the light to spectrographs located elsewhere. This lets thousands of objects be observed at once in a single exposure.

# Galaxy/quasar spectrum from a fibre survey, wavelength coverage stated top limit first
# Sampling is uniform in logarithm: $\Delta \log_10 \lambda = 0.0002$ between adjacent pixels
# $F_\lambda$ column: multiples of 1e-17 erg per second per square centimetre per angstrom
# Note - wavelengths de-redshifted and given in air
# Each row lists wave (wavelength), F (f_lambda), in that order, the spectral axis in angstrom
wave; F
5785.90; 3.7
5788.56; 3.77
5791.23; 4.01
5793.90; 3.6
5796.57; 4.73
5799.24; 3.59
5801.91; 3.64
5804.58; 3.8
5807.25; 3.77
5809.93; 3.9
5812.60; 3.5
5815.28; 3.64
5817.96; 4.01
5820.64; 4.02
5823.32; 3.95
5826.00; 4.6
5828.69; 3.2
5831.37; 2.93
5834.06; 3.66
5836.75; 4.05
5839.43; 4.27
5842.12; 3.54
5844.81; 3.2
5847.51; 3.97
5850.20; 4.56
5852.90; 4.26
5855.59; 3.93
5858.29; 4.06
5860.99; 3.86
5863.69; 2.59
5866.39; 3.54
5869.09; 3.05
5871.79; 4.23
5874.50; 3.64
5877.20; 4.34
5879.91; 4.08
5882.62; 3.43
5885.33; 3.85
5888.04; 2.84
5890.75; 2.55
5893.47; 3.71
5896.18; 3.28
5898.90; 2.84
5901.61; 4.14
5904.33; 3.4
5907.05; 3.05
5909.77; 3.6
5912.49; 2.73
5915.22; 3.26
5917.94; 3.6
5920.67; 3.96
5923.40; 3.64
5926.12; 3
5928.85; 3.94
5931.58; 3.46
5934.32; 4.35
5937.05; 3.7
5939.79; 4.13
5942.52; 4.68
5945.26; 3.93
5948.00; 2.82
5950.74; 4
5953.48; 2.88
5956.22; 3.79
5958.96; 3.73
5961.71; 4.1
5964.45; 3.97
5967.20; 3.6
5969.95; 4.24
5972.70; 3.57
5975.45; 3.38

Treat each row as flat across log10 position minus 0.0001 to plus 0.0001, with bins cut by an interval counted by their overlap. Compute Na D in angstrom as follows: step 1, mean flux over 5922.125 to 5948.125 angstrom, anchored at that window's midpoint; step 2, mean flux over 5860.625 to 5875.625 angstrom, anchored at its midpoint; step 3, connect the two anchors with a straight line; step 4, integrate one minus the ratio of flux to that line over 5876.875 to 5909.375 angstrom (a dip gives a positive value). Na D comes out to 1.4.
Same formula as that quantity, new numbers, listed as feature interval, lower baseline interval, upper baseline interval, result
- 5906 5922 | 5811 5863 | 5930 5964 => 1.85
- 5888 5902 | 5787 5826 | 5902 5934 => 1.40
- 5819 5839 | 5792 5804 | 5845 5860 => 0.97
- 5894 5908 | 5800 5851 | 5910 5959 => 1.20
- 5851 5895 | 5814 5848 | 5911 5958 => 0.99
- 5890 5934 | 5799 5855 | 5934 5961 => 4.36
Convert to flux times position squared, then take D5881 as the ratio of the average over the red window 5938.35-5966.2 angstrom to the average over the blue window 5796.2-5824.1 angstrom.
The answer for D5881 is 1.04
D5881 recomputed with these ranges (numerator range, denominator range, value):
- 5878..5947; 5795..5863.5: 0.96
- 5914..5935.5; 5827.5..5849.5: 1.03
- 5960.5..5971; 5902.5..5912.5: 1.23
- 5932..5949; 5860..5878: 1.12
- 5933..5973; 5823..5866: 1.05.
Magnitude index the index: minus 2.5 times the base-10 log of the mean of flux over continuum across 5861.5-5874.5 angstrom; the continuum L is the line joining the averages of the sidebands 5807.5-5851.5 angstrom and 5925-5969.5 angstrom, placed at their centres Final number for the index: 0.11 mag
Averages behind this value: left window 3.81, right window 3.77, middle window 3.42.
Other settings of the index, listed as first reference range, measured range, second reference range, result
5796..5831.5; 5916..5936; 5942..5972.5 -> 0.02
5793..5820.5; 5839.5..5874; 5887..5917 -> -0.07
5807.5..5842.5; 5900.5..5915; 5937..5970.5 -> 0.13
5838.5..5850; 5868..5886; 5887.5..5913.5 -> -0.10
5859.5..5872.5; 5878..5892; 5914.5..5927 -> 0.02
